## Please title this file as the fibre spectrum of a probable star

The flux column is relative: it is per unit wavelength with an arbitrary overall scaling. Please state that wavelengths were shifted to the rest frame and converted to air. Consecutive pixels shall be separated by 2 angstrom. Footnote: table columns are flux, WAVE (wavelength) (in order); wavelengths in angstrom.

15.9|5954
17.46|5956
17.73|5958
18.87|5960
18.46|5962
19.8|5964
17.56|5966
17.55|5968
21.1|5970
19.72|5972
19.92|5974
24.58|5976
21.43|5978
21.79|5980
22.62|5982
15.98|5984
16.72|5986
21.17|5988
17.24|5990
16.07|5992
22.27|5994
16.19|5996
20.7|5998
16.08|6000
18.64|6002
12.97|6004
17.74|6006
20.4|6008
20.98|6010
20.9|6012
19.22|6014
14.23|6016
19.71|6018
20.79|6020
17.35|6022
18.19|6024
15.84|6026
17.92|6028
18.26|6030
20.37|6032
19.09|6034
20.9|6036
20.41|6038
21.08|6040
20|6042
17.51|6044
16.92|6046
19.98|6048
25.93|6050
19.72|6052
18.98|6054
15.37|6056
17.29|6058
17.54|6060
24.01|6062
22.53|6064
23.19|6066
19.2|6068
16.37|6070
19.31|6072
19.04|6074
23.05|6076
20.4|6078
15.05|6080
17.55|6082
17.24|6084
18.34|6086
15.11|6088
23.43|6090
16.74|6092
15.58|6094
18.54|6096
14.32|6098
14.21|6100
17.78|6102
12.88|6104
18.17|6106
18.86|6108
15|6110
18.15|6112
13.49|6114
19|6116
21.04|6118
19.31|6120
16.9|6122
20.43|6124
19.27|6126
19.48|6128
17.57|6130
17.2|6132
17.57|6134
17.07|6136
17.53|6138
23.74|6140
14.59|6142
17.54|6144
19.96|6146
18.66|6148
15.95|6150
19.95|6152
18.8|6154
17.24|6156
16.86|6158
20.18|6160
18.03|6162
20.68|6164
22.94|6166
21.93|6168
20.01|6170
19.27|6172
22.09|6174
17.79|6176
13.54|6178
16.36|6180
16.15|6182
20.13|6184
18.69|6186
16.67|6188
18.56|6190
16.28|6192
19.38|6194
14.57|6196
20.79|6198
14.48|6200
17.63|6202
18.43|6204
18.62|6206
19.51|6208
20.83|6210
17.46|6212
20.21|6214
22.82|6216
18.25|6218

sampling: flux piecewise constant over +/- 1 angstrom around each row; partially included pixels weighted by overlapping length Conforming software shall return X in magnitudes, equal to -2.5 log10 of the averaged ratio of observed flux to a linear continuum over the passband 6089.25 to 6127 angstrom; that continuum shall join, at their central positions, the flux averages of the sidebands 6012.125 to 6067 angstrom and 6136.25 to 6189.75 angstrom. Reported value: 0.088 mag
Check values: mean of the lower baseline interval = 19.4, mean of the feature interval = 17.5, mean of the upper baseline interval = 18.6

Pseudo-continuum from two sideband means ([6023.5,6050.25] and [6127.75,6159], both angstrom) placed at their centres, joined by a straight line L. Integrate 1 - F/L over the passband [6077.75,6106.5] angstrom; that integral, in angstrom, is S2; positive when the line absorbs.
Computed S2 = 2.7 angstrom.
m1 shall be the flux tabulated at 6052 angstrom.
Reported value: 19.72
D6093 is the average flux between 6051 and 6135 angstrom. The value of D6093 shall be 18.2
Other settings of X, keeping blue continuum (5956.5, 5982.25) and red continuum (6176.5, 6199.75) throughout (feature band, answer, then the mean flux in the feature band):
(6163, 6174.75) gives -0.20 mag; 21.1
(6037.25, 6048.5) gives -0.01 mag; 19.3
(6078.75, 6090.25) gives 0.06 mag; 17.5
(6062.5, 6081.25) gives -0.07 mag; 19.9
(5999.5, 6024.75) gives 0.07 mag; 18.3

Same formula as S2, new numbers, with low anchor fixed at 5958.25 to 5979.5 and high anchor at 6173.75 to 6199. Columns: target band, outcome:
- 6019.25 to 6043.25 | 0.1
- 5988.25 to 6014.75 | 1.4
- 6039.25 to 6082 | -1.5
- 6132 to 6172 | -2.0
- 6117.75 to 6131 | -0.6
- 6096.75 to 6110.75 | 1.9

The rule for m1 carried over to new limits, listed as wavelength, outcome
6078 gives 20.4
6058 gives 17.29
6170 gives 20.01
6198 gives 20.79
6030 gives 18.26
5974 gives 19.92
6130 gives 17.57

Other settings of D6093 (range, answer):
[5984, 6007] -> 17.7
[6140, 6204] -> 18.3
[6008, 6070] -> 19.4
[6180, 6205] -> 17.6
